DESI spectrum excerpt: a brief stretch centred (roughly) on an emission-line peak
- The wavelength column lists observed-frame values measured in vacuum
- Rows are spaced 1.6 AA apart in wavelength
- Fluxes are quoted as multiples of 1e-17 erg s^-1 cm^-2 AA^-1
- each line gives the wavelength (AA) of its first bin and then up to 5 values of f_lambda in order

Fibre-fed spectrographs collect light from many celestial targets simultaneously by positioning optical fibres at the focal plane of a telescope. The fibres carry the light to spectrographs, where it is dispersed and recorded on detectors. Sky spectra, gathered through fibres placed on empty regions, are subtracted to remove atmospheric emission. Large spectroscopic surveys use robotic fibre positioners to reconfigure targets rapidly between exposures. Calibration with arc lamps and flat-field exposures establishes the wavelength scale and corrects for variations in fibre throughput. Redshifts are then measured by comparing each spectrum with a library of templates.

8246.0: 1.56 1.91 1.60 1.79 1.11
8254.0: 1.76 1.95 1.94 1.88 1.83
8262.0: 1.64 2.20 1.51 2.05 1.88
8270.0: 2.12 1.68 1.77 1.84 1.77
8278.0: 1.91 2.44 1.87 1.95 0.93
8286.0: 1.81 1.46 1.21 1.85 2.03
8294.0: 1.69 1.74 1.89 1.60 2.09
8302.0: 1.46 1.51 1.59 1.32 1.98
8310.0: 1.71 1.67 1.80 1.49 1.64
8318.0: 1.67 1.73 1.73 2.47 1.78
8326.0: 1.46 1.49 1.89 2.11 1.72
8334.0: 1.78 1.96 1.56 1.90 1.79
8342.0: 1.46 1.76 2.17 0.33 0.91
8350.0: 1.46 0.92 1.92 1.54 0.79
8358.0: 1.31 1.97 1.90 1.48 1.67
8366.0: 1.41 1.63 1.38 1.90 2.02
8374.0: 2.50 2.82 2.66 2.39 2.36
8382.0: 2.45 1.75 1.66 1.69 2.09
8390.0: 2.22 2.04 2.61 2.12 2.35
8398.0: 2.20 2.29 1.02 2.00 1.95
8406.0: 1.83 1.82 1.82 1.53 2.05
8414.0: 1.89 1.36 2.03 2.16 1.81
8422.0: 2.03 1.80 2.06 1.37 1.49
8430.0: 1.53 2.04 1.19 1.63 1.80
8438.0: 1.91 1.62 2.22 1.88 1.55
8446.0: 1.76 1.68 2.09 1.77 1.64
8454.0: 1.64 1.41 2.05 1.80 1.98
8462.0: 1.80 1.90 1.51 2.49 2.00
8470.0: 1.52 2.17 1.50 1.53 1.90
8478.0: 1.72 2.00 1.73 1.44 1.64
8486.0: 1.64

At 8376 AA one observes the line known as [S II] 6716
